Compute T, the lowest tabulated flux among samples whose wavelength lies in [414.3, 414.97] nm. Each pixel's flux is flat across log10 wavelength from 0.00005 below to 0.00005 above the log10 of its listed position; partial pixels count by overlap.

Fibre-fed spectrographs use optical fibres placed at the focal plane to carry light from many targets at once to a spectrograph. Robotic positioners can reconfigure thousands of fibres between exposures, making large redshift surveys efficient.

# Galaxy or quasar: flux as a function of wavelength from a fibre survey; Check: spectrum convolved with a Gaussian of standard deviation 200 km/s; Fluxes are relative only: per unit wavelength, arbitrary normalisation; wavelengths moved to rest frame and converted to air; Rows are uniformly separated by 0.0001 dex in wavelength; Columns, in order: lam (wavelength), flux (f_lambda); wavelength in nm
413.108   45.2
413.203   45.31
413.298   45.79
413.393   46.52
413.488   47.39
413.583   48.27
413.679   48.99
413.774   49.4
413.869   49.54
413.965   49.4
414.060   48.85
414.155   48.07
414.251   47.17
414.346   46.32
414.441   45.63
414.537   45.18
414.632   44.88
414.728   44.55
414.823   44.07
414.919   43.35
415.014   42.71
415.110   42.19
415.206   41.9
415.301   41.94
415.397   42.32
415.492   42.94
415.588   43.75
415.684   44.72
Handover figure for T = 43.35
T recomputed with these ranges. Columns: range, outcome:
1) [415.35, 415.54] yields 42.32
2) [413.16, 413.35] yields 45.31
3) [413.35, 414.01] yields 46.52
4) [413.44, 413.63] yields 47.39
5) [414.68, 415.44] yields 41.9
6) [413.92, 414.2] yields 48.07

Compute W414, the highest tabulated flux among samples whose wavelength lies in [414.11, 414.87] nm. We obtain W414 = 48.07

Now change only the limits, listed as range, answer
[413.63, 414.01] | 49.54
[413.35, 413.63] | 48.27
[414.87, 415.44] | 43.35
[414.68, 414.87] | 44.55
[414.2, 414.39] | 47.17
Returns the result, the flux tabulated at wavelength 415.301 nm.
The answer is 41.94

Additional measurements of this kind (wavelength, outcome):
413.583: 48.27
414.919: 43.35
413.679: 48.99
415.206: 41.9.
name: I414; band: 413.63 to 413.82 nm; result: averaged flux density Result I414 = 49.1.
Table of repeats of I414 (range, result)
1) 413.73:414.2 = 49.1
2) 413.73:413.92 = 49.4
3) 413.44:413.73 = 48.2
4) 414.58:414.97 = 44.3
